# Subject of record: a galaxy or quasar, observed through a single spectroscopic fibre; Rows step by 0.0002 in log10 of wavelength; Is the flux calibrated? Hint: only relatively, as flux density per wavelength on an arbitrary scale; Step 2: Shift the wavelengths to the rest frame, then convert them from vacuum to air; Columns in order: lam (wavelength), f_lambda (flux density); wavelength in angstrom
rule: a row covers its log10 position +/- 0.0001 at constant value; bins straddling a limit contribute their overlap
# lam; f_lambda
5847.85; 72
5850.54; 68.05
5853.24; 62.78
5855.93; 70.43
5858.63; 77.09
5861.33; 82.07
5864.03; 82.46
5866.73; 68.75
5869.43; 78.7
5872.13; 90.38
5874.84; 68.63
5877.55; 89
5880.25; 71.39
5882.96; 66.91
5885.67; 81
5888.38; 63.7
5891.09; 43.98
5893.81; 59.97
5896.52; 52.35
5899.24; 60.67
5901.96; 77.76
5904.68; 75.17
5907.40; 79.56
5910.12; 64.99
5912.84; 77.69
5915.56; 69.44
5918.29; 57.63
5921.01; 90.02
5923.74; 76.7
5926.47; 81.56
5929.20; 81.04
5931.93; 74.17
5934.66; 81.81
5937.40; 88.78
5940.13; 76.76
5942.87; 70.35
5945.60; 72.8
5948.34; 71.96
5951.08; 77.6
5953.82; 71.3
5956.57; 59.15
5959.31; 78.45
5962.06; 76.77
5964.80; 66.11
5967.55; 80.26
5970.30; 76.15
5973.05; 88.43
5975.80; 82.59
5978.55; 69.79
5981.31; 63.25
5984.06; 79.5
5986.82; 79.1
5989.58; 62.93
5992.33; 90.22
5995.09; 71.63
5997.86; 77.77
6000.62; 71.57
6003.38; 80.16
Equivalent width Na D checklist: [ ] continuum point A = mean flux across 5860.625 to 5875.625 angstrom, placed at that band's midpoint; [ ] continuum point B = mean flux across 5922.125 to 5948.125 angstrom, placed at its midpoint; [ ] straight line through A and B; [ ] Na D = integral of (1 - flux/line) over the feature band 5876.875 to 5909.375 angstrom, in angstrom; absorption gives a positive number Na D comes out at 4.4 angstrom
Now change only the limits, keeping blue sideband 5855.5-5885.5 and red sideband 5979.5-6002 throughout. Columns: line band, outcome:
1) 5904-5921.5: 0.8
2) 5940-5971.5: 0.9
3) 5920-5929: -0.7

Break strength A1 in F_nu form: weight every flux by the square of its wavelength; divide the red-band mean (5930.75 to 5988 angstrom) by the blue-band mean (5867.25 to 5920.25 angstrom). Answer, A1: 1.1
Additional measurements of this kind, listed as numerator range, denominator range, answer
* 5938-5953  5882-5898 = 1.24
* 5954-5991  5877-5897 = 1.16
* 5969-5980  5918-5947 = 1.03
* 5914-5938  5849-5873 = 1.05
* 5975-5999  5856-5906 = 1.09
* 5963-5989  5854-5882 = 1.01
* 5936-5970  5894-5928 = 1.05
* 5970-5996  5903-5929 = 1.04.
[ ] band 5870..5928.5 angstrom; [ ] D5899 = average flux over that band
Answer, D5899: 71.6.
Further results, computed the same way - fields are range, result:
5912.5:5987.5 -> 75.6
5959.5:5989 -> 75.9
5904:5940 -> 76.9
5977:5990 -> 71.6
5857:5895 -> 73.2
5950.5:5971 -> 72.9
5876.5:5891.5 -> 70.6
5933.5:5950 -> 77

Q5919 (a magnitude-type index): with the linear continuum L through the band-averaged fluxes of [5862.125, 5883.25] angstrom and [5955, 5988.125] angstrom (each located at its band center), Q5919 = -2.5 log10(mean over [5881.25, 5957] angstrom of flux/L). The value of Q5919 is 0.07 mag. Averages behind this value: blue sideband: 77.7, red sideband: 74.9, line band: 71.8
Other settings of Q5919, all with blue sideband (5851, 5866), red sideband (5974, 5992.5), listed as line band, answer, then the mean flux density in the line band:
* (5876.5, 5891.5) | 0.06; 70.6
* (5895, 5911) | 0.09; 68.4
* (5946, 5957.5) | 0.06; 70.6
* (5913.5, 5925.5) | 0.01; 74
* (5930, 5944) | -0.06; 78.6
